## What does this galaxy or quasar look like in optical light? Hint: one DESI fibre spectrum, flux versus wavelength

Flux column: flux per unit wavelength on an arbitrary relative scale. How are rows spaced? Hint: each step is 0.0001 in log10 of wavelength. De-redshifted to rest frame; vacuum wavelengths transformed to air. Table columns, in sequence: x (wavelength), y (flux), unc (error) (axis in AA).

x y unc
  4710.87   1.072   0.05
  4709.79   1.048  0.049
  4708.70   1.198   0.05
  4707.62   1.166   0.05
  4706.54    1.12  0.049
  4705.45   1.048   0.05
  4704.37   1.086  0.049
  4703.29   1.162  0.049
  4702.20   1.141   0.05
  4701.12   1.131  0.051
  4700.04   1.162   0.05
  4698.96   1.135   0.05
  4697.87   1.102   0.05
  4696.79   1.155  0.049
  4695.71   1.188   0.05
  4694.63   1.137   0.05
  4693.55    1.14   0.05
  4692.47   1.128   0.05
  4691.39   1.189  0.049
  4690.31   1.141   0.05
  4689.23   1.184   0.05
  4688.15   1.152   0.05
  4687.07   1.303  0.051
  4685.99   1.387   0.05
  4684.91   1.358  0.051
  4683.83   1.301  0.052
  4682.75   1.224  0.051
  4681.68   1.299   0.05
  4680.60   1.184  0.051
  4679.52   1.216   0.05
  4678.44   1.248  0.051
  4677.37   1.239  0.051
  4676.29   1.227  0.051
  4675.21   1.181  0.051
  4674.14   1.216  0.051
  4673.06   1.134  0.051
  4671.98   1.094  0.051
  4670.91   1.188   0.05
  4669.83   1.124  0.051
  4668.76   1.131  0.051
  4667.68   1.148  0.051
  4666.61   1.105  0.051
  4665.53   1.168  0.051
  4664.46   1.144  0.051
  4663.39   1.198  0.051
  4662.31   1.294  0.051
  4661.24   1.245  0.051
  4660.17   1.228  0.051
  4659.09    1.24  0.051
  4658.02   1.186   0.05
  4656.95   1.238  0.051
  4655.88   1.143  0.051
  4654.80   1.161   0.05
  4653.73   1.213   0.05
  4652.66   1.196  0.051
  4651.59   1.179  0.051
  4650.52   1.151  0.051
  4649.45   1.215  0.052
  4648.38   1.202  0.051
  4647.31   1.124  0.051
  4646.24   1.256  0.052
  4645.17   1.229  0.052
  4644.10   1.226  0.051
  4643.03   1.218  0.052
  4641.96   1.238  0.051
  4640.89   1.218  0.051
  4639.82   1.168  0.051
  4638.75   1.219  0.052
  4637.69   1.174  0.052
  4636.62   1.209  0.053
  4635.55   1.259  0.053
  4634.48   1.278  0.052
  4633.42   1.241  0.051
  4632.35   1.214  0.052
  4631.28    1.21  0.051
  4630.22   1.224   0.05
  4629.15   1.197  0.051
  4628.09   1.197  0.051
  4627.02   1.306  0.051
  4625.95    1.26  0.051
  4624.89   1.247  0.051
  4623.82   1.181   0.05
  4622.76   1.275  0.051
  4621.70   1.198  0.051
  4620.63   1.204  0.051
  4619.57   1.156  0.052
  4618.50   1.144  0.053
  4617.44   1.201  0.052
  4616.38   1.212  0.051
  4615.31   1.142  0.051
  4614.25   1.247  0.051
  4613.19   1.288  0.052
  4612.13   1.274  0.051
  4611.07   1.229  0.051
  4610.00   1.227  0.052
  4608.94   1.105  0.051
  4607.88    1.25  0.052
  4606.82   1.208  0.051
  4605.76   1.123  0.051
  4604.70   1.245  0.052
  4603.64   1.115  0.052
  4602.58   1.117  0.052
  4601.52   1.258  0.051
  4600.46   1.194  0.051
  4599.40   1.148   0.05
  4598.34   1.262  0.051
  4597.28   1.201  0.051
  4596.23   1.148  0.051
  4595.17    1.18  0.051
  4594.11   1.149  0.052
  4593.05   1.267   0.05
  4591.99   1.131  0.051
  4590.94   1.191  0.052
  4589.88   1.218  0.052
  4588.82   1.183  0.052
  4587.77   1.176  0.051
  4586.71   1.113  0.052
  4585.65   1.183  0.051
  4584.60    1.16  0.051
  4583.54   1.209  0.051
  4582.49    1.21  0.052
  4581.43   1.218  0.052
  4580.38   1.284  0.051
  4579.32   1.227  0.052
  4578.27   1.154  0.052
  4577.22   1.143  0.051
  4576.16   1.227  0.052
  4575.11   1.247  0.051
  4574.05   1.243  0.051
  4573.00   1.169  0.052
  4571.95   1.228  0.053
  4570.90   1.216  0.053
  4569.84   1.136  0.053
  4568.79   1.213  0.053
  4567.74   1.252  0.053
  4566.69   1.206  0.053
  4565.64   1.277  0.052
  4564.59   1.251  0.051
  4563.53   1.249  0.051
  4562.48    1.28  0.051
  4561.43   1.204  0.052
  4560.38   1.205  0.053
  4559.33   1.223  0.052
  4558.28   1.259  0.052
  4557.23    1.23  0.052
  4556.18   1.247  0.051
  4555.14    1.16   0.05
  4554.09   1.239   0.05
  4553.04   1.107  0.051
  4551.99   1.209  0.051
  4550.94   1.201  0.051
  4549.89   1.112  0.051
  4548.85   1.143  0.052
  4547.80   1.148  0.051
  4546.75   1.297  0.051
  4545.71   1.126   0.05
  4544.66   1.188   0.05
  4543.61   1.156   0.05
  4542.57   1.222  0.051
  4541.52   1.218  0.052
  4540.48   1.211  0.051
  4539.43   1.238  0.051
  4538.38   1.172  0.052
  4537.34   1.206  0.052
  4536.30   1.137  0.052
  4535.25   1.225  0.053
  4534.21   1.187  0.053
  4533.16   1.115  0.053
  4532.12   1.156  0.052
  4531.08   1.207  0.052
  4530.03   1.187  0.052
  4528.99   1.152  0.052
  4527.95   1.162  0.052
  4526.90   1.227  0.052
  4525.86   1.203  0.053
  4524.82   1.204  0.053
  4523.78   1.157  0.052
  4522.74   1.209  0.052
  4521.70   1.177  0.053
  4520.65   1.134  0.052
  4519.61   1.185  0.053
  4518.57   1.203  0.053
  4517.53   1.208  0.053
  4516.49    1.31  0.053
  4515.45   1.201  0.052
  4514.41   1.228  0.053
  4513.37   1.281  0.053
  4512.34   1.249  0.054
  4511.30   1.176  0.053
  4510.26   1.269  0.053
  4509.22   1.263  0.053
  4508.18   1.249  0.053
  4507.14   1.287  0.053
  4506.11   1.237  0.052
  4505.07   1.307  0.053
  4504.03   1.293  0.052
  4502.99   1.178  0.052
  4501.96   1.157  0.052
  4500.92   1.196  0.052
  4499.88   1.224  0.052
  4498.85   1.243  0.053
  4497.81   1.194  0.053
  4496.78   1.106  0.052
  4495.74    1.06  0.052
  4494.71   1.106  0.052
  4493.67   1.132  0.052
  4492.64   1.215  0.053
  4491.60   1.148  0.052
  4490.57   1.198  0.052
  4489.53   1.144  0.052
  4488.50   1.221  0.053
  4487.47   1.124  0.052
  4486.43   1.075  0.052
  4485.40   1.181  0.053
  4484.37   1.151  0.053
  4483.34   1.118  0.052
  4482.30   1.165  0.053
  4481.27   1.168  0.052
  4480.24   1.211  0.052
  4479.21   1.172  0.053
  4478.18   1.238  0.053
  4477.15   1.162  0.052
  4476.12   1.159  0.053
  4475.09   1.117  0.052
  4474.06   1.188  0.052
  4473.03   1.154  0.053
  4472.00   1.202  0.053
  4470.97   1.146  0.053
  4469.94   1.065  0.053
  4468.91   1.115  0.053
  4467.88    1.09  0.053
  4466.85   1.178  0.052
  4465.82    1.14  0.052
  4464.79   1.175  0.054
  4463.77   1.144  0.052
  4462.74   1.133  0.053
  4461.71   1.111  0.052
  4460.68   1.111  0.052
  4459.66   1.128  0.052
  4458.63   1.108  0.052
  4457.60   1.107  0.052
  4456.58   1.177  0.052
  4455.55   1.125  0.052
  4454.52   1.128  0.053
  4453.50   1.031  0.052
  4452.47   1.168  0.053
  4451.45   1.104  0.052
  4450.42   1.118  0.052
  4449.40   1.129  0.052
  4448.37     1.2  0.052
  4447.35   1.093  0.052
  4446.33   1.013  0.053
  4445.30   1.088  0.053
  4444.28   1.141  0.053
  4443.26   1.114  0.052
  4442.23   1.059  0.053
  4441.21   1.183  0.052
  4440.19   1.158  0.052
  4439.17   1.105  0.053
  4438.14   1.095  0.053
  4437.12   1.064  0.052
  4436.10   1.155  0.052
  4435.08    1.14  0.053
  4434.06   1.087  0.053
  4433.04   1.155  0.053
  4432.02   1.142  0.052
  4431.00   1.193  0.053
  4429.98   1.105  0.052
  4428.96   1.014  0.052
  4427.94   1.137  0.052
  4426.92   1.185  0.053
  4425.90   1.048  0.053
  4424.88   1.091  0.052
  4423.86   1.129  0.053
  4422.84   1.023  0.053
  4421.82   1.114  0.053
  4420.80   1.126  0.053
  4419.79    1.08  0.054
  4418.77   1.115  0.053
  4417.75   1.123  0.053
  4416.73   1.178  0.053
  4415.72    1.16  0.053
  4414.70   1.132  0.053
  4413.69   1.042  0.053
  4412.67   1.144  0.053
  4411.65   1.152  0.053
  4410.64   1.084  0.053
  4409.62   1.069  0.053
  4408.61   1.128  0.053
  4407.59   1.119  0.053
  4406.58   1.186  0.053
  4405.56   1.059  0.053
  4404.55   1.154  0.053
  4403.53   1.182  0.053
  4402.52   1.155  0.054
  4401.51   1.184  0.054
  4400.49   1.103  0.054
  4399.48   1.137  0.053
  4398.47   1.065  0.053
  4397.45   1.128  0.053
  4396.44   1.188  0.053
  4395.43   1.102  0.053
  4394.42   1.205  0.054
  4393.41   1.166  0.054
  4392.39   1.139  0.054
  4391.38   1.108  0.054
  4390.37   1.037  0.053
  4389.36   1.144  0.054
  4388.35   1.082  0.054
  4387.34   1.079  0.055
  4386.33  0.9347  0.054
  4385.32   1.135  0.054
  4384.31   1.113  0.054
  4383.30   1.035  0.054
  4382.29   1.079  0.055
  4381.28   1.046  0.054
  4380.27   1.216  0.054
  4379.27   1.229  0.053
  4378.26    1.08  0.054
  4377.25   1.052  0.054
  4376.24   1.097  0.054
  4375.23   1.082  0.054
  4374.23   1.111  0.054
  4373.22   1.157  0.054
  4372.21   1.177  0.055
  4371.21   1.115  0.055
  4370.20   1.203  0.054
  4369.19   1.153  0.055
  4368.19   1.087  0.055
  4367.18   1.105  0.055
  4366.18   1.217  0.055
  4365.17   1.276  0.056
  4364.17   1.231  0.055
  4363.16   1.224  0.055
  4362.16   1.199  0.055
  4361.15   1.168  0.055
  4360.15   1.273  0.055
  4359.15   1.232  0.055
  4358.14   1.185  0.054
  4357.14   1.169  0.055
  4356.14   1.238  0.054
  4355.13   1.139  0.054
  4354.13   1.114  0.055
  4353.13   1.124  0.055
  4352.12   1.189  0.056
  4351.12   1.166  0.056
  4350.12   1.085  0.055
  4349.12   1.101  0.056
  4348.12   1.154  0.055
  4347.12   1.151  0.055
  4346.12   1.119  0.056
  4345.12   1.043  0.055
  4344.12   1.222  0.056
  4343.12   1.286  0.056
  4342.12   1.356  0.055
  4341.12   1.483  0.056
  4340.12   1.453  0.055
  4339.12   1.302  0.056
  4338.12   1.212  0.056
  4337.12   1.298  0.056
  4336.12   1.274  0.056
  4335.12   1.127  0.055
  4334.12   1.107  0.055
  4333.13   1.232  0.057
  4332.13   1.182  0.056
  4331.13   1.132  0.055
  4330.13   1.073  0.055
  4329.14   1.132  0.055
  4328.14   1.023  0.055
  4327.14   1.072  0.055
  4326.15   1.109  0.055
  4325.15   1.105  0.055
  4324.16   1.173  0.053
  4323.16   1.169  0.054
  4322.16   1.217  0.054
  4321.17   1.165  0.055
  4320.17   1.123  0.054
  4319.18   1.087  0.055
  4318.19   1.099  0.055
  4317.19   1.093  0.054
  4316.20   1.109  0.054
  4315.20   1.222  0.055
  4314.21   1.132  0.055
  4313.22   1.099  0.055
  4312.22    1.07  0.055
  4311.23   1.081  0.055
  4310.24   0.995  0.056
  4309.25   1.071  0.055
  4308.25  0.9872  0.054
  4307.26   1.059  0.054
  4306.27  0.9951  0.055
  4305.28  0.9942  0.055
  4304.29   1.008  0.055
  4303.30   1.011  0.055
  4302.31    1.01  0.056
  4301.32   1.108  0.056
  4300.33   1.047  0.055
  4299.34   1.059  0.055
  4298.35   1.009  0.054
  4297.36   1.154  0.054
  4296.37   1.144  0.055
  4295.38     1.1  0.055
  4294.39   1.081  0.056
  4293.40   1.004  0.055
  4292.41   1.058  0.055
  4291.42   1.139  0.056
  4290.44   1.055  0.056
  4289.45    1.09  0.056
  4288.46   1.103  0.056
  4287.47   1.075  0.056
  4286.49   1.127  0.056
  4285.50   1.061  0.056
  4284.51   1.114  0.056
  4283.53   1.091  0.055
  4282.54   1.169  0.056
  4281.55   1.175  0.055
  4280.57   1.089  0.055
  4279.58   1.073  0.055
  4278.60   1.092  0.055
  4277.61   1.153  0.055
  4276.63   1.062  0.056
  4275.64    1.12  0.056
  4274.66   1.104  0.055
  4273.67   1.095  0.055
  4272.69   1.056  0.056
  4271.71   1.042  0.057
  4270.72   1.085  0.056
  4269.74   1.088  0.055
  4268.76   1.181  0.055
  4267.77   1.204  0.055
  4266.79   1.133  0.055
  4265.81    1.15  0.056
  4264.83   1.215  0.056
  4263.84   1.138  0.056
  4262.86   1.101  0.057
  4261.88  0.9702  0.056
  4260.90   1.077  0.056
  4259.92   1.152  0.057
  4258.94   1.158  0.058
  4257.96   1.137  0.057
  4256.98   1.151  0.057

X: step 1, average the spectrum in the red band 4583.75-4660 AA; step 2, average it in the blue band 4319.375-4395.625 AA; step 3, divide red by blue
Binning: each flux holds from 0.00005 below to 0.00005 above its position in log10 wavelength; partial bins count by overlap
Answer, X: 1.04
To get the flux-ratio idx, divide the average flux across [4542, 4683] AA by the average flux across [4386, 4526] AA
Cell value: 1.0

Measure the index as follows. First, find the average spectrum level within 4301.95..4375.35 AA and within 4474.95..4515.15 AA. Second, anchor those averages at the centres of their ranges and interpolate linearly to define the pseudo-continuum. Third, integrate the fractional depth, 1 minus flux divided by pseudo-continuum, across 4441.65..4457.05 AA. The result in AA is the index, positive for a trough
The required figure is 0.9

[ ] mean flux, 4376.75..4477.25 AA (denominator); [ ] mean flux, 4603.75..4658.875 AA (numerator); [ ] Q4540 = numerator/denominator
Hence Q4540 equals 1.08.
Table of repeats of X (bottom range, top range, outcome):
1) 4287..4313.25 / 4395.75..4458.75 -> 1.06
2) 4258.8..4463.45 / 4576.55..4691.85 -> 1.07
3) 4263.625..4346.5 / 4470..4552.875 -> 1.06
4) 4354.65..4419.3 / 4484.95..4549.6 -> 1.05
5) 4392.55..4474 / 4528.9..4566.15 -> 1.07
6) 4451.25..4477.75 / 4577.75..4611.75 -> 1.05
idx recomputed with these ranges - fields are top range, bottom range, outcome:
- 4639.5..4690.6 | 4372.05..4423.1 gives 1.08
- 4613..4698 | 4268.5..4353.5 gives 1.07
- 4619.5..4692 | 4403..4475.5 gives 1.08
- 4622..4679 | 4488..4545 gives 1.00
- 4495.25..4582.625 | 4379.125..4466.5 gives 1.08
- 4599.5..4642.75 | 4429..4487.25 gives 1.07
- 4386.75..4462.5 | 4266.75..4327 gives 1.02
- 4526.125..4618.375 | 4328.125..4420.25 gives 1.04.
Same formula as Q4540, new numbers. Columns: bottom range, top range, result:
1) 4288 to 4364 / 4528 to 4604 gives 1.05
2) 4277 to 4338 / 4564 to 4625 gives 1.09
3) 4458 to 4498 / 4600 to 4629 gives 1.05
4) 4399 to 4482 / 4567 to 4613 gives 1.06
